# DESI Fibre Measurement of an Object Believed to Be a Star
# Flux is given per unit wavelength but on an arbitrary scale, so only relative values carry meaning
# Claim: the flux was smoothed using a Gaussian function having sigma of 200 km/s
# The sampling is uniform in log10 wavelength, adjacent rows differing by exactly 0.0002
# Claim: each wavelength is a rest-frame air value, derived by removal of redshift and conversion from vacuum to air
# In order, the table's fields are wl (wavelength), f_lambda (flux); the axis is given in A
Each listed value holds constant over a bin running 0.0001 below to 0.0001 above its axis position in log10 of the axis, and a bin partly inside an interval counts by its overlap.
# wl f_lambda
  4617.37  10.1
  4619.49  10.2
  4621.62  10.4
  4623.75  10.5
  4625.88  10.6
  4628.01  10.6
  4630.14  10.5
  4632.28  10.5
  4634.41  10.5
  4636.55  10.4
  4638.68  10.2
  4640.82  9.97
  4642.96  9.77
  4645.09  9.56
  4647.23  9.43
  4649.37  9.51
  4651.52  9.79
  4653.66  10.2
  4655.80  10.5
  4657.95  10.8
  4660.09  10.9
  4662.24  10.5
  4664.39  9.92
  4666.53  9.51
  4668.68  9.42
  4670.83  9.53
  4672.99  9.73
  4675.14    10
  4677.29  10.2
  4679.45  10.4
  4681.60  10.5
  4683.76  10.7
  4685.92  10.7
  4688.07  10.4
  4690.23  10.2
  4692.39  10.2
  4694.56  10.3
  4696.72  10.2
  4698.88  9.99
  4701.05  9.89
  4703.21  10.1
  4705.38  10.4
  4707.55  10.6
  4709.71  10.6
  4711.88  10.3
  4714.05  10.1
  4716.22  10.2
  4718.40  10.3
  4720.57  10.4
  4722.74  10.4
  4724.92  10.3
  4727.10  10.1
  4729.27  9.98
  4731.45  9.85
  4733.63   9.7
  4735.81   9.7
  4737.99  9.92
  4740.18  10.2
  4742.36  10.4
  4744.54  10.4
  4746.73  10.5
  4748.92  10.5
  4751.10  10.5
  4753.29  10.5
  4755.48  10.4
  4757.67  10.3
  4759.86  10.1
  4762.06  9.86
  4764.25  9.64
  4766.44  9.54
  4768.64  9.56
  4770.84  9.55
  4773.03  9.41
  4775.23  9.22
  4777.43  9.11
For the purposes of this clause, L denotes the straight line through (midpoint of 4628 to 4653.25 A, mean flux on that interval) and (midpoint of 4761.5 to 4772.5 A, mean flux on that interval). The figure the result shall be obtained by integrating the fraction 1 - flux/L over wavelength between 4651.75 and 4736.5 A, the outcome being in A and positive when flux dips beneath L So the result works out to -2.9 A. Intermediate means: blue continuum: 10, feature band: 10.2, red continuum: 9.61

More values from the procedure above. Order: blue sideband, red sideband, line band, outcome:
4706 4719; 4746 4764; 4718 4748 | 0.5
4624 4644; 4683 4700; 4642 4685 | 1.2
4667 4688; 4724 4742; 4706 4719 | -0.4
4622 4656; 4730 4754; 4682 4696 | -0.3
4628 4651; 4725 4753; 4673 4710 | -0.7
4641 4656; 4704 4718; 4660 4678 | 0.1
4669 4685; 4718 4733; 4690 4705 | 0.0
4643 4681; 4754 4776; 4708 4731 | -0.9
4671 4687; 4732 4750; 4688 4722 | -0.1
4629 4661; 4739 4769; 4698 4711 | -0.1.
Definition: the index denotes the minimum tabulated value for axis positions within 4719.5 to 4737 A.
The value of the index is 9.7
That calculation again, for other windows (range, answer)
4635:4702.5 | 9.42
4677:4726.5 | 9.89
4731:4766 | 9.64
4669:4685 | 9.53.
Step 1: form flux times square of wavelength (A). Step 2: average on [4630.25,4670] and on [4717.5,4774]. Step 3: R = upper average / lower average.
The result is 1.04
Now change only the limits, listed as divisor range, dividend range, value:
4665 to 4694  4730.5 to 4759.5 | 1.04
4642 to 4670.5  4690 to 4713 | 1.05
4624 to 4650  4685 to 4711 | 1.04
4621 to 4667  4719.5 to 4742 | 1.02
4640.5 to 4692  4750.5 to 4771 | 1.03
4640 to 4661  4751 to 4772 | 1.04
